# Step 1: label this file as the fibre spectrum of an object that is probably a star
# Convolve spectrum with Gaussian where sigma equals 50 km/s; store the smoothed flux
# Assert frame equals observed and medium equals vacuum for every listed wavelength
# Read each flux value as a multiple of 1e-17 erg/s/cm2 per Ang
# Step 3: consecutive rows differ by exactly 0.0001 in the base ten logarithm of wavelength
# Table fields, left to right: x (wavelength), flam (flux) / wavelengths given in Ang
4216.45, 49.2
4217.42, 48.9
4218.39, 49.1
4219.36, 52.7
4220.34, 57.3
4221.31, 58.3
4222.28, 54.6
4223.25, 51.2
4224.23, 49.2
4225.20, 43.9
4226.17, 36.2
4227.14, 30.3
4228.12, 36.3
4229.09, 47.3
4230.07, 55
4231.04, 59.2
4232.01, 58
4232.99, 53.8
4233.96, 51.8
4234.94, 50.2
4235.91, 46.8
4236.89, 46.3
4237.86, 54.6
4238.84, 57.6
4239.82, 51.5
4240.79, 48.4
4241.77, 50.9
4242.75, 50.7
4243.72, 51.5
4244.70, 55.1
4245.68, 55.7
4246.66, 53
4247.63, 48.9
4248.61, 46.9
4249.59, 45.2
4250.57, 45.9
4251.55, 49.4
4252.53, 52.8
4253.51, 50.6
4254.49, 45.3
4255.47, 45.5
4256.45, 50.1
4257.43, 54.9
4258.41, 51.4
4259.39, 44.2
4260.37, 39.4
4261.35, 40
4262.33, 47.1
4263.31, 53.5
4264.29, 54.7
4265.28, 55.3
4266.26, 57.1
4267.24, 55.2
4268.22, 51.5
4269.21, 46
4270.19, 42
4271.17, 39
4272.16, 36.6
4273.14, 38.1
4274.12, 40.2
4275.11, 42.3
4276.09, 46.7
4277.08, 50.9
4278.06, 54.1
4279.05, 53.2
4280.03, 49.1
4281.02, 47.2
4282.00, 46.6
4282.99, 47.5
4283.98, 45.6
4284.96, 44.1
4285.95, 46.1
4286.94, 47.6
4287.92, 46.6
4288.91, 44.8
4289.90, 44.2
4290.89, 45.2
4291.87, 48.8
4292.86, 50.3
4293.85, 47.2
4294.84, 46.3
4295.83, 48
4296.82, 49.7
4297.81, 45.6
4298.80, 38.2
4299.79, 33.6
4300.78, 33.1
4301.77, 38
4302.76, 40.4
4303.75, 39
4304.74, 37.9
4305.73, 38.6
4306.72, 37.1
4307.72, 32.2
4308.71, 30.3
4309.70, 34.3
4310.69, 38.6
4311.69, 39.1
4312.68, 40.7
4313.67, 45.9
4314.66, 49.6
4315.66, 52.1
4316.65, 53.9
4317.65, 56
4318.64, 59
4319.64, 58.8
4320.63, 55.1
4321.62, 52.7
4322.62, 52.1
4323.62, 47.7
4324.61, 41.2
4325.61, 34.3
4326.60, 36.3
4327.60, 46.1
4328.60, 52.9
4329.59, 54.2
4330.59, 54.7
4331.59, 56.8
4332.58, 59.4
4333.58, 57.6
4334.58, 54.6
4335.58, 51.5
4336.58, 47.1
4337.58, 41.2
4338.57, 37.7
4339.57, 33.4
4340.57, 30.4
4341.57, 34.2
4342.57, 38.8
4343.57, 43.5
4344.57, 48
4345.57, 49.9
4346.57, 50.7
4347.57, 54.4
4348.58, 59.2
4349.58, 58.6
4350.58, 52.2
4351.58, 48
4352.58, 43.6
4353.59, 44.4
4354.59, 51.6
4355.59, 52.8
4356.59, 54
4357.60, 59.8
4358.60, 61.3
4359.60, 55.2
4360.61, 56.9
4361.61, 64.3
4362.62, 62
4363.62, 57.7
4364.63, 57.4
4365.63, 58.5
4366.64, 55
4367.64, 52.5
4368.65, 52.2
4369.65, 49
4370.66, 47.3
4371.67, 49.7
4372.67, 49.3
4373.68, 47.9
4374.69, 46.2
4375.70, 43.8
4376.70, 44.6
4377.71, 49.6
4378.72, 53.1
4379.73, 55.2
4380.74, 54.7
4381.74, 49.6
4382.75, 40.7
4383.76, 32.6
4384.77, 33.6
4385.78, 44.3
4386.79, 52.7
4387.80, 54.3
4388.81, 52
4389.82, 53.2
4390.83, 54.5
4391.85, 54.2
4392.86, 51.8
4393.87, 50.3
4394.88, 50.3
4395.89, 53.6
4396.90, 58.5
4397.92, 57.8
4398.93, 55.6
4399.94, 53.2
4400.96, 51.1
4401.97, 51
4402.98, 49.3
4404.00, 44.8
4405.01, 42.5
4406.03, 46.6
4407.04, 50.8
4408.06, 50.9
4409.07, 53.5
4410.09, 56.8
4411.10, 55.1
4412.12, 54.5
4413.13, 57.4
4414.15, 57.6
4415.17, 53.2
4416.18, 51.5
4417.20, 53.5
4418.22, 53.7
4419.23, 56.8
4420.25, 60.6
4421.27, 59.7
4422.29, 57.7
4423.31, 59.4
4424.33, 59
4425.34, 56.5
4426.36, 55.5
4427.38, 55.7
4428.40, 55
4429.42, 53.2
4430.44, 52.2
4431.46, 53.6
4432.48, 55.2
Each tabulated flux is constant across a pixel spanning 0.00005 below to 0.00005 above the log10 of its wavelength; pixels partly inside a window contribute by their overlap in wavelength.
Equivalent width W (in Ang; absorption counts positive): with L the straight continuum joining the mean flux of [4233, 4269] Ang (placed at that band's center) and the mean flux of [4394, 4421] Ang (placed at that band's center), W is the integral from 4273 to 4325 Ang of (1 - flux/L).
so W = 6.1 Ang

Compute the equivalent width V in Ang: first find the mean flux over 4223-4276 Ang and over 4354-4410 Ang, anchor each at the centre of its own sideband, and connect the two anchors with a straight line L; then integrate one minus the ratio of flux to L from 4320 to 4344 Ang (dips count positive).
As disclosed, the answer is 1.8 Ang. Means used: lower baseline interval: 48.4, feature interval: 46.5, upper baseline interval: 51.6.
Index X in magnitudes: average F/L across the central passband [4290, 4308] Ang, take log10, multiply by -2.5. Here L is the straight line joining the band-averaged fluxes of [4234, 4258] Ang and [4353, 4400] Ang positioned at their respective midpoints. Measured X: 0.22 mag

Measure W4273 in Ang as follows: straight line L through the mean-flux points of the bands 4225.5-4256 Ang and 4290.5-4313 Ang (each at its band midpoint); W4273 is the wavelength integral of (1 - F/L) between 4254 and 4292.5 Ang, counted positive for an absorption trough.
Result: -2.19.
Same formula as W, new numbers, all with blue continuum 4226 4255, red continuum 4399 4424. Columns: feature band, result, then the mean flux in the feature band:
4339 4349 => 1.5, 44.1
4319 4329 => 0.7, 47.8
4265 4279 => 1.0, 46.9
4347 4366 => -1.1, 55.3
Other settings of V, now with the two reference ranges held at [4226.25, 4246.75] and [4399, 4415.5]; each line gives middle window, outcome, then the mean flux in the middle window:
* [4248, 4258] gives 0.4 Ang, 48.6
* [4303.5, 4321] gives 2.3 Ang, 44.3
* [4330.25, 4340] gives 0.3 Ang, 49.4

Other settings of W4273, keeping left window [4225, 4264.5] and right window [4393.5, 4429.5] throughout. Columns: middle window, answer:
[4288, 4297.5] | 0.6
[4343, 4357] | 0.4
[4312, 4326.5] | 0.5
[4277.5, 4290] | 0.7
